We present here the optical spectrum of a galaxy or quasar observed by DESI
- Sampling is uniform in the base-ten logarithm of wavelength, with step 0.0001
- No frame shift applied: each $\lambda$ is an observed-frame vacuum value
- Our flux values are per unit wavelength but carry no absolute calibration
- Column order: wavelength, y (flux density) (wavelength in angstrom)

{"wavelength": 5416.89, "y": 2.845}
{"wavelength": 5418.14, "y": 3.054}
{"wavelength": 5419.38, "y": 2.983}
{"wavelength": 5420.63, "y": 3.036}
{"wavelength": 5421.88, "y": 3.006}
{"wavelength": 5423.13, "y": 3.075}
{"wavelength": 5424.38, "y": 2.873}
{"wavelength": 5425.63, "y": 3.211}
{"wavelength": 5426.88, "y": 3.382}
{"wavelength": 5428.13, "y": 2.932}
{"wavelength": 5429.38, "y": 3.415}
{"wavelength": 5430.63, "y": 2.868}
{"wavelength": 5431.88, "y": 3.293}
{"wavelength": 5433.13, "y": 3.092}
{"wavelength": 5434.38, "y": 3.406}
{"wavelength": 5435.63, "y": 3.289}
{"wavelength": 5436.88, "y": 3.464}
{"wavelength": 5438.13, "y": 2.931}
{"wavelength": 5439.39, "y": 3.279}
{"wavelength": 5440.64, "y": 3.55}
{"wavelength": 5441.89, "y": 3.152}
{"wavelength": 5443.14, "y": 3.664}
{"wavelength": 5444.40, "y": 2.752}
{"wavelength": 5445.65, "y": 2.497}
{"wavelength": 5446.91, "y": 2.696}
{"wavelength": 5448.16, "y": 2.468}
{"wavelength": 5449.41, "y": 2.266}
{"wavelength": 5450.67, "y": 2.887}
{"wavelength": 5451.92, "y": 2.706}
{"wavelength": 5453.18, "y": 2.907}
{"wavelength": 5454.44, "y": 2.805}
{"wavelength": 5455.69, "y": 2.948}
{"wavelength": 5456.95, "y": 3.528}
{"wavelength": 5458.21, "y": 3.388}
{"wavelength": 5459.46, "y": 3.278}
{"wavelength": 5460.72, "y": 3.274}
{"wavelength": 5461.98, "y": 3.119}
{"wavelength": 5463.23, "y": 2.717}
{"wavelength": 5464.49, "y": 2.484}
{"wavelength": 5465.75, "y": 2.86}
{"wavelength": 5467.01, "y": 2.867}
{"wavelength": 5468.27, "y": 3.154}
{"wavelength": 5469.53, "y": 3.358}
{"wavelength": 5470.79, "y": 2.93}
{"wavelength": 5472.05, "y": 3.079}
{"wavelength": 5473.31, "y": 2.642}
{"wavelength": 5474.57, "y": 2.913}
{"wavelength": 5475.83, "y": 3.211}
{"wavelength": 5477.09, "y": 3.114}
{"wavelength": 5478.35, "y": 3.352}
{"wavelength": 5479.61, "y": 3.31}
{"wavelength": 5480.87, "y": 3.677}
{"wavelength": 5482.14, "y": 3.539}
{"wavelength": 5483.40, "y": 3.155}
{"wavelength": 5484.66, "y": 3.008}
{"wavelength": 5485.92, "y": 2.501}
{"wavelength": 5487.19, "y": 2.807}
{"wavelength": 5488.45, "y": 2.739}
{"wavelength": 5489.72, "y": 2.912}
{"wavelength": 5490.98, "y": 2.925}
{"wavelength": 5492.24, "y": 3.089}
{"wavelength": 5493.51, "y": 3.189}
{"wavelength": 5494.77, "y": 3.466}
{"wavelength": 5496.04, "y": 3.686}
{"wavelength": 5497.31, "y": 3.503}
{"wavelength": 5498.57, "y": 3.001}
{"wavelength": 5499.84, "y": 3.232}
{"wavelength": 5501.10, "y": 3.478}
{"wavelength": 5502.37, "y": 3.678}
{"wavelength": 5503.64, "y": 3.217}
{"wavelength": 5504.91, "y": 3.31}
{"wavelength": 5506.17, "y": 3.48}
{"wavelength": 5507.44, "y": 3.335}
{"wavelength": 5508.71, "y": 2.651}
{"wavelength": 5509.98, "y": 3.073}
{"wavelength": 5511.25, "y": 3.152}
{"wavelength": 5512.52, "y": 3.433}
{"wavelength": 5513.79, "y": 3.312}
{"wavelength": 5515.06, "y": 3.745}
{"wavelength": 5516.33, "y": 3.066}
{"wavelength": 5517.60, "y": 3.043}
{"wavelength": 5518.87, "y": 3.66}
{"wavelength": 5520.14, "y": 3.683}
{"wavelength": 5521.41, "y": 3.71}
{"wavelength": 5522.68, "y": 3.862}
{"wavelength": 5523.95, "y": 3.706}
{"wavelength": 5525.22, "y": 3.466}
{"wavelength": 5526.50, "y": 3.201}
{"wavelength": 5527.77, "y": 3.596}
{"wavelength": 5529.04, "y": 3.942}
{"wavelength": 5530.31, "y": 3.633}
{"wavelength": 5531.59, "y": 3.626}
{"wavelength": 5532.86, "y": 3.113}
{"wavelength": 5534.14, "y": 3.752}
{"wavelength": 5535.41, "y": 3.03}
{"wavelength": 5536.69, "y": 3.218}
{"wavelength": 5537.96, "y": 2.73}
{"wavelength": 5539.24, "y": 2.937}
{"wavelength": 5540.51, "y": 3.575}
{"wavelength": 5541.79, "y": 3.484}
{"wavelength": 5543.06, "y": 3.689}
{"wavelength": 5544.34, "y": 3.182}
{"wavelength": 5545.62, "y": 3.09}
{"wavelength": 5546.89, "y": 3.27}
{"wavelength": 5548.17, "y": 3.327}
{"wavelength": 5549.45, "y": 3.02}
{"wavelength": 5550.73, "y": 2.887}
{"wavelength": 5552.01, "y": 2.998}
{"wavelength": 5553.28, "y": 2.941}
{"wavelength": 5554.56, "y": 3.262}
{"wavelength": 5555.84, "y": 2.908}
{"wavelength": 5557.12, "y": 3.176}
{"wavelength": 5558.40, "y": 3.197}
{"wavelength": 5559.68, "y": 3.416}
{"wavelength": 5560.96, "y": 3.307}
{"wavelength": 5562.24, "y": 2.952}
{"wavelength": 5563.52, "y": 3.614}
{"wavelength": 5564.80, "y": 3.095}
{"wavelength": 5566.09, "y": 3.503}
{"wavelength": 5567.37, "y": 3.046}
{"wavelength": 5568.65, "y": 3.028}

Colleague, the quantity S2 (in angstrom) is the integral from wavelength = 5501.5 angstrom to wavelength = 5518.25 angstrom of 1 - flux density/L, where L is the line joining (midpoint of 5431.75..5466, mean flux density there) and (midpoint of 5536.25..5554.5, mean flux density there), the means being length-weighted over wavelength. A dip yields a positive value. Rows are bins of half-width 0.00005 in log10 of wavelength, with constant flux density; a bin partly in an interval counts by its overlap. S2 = -0.8 angstrom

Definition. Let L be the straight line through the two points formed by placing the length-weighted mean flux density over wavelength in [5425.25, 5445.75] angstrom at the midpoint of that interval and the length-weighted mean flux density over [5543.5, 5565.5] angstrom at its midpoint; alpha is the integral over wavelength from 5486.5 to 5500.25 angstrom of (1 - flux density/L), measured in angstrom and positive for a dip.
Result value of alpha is 0.20 angstrom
